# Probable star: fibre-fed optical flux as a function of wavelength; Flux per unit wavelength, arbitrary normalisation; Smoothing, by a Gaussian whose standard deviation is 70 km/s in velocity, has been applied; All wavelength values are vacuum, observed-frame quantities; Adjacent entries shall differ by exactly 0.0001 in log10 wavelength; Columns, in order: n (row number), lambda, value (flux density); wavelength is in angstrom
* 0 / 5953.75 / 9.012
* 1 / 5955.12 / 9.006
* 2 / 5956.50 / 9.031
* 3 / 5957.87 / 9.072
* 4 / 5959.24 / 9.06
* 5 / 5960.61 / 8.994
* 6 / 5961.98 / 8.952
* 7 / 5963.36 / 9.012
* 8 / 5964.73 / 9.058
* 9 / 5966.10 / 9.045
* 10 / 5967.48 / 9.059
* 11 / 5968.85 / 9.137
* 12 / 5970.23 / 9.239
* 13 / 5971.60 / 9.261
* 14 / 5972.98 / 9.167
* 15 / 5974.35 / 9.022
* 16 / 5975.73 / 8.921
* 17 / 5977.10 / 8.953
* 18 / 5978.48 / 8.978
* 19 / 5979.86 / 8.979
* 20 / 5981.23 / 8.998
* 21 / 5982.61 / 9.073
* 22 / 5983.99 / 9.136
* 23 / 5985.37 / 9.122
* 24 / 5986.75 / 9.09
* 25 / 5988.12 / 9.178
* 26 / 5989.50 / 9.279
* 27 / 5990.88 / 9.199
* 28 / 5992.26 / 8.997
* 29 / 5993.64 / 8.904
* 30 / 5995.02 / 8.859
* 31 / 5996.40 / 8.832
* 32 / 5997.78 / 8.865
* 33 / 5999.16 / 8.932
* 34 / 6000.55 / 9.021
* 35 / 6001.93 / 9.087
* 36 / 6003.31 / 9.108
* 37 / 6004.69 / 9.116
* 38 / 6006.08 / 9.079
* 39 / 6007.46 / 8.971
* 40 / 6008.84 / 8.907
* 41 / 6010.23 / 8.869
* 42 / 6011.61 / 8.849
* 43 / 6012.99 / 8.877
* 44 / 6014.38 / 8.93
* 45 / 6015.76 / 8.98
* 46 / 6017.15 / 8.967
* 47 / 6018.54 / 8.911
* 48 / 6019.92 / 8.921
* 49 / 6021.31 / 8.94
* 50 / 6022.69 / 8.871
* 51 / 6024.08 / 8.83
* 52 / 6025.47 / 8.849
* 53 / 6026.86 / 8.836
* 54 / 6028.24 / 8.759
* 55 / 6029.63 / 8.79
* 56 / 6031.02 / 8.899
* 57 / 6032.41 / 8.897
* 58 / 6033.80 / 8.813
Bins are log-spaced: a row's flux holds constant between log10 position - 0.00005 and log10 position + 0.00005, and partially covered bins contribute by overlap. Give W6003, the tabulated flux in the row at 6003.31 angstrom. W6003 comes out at 9.108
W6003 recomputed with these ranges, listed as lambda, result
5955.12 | 9.006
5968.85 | 9.137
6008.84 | 8.907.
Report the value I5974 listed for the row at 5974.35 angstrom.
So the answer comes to 9.022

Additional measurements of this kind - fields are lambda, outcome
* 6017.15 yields 8.967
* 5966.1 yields 9.045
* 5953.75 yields 9.012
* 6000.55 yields 9.021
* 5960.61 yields 8.994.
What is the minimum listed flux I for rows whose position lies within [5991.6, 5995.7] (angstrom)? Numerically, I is 8.859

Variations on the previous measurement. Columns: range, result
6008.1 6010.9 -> 8.869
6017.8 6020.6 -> 8.911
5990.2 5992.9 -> 8.997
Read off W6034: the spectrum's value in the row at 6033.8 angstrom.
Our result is 8.813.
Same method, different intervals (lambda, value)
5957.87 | 9.072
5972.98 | 9.167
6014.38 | 8.93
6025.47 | 8.849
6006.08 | 9.079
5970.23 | 9.239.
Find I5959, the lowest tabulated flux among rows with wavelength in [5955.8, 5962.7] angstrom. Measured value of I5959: 8.952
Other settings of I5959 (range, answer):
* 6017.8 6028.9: 8.759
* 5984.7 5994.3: 8.904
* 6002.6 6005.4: 9.108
